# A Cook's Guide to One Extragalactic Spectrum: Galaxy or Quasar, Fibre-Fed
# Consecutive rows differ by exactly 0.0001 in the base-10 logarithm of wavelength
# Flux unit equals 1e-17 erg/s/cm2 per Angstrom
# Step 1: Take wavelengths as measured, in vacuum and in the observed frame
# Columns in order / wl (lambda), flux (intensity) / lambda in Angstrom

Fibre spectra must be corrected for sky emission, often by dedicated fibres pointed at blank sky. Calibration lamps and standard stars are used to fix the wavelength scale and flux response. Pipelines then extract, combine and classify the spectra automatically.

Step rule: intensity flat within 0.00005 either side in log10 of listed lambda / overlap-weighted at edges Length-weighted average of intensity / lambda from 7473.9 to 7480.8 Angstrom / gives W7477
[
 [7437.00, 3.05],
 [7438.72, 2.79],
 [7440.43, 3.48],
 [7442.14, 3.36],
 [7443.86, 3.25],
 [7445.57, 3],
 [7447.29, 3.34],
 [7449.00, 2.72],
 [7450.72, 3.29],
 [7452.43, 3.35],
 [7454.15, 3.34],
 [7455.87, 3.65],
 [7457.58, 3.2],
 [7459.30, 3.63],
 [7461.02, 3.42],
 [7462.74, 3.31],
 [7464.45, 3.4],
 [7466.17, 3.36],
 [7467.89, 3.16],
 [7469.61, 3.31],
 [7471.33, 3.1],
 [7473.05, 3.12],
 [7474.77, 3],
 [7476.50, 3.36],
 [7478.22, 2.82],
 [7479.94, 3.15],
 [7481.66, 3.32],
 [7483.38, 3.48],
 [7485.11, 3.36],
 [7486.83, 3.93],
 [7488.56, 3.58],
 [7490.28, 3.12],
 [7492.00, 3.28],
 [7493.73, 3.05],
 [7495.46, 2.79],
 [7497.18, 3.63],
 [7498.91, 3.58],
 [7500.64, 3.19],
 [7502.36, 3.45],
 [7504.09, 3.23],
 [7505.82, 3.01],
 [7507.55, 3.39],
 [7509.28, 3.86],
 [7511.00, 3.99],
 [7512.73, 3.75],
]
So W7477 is 3.08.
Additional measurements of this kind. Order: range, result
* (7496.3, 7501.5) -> 3.47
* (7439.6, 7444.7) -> 3.36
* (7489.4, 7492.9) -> 3.21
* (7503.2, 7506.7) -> 3.12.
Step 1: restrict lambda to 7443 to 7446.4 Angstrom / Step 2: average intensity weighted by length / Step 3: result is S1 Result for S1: 3.13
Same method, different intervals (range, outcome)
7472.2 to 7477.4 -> 3.15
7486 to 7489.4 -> 3.75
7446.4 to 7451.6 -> 3.12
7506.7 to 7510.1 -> 3.62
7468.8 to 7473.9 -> 3.18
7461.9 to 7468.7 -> 3.31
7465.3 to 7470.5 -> 3.27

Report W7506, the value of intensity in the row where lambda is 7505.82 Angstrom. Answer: 3.01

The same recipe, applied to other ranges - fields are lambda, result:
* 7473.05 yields 3.12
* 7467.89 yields 3.16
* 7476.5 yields 3.36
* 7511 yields 3.99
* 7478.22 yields 2.82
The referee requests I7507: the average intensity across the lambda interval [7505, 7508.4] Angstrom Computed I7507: 3.2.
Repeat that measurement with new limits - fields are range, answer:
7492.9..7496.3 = 2.92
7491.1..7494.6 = 3.16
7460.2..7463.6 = 3.37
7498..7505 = 3.36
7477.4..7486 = 3.23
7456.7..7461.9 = 3.42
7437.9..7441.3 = 3.15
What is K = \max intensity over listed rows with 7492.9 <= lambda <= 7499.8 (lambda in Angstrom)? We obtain 3.63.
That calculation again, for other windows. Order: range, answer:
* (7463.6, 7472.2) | 3.4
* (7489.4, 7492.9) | 3.28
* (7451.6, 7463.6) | 3.65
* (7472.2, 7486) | 3.48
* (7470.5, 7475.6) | 3.12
